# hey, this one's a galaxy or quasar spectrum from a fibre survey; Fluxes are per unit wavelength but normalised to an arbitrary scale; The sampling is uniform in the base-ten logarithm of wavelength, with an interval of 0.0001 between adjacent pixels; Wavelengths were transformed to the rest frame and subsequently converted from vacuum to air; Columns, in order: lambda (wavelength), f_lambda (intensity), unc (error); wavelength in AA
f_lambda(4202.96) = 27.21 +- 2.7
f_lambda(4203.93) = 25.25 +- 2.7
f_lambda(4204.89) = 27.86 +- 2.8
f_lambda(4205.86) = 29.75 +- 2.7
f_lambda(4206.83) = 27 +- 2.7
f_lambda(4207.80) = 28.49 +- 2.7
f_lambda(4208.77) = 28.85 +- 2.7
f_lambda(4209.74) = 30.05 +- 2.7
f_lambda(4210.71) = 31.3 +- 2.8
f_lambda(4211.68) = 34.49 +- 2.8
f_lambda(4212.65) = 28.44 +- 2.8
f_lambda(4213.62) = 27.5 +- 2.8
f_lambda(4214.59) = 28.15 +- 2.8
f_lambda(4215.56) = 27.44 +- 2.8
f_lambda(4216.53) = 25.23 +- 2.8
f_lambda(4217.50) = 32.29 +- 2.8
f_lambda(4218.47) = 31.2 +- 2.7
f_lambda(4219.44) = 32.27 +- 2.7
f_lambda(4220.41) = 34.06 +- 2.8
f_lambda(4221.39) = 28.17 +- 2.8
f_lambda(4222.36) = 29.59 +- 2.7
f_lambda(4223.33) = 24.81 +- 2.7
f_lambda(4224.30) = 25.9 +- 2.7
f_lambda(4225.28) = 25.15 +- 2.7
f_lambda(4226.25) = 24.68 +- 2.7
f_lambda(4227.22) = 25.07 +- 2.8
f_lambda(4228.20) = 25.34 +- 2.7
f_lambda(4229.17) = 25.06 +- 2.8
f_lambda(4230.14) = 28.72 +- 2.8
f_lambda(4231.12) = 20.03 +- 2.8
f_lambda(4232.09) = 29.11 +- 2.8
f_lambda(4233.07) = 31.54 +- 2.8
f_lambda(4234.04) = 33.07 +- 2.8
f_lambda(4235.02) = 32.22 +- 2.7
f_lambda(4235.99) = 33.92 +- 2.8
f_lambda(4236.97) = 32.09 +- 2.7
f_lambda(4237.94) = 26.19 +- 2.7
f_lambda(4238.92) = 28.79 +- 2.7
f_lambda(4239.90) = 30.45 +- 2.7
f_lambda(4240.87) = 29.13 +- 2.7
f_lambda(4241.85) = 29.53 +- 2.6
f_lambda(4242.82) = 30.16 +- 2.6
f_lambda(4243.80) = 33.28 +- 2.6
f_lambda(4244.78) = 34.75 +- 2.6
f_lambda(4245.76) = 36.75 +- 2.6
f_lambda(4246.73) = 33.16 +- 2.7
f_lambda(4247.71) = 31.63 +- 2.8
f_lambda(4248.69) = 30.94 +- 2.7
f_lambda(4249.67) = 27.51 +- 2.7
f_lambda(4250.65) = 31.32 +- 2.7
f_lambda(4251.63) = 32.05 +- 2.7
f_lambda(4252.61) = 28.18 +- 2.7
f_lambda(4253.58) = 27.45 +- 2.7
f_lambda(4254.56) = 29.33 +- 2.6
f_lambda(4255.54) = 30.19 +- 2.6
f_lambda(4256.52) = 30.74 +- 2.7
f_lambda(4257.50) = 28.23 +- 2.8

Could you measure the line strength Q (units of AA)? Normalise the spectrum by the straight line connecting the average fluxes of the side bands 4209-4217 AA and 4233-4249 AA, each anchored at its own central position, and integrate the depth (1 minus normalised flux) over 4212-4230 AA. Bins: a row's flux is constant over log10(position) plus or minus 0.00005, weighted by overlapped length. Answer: 1.2 AA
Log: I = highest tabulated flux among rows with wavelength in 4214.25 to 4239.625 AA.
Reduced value 34.06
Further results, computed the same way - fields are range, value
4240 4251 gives 36.75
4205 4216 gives 34.49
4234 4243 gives 33.92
